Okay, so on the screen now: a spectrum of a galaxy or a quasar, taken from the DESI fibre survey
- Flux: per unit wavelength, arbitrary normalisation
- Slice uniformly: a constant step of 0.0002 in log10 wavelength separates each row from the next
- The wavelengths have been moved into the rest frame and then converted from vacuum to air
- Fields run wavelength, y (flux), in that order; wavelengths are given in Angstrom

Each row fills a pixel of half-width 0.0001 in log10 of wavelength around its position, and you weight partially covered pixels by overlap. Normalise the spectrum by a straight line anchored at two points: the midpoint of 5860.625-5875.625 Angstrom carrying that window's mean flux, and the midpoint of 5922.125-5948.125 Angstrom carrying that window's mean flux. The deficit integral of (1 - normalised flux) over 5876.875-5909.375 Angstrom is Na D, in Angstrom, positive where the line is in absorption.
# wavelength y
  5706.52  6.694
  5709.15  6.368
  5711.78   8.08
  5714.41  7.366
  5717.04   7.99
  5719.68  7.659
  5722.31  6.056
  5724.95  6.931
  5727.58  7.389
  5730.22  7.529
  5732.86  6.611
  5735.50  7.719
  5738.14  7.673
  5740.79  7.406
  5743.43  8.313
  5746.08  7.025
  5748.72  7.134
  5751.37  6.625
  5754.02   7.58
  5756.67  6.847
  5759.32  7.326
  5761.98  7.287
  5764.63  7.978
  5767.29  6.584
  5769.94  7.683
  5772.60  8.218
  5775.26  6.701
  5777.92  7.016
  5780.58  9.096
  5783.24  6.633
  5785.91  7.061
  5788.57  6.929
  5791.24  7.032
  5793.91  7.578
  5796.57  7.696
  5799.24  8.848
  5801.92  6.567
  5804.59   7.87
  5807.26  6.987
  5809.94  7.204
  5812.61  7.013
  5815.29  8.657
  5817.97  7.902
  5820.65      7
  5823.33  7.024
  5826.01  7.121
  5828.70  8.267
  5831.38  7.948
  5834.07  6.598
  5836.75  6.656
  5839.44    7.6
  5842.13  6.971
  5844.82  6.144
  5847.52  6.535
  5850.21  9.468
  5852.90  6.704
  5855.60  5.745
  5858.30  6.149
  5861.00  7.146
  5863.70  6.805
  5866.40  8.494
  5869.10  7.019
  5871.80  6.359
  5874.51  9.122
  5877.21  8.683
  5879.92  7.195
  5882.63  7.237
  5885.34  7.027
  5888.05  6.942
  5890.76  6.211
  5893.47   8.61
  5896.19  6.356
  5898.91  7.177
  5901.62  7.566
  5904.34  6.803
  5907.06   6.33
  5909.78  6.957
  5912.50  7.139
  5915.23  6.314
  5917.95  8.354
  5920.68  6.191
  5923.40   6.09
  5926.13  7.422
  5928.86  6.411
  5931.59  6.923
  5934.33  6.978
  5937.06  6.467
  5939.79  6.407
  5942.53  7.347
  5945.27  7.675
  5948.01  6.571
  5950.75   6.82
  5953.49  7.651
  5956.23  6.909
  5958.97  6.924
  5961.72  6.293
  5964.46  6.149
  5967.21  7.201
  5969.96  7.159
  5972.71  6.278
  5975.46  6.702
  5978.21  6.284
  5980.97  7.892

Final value 0.6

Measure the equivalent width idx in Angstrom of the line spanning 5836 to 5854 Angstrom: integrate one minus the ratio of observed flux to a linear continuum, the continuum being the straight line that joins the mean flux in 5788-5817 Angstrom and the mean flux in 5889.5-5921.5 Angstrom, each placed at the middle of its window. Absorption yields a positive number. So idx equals 0.3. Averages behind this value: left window 7.51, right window 7.02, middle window 7.18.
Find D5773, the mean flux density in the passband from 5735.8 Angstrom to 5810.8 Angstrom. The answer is 7.39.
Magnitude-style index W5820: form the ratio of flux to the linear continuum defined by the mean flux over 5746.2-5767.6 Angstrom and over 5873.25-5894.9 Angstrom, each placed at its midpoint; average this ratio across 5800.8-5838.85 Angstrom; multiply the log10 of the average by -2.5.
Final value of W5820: 0.01 mag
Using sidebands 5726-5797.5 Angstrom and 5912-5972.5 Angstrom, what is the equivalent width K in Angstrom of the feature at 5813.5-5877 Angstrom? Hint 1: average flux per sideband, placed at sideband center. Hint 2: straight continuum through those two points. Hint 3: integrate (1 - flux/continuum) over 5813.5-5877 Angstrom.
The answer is -1.5 Angstrom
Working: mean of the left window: 7.36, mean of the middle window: 7.3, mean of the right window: 6.87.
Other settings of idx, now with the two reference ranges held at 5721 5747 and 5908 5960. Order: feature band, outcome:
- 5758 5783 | -1.0 Angstrom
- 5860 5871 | -0.4 Angstrom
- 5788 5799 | -0.5 Angstrom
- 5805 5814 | 0.0 Angstrom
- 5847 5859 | 0.1 Angstrom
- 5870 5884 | -1.4 Angstrom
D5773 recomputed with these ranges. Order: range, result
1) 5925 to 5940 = 6.79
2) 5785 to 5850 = 7.34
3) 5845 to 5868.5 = 7.08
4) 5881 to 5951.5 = 6.94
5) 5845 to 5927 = 7.12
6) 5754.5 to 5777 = 7.33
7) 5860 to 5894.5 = 7.44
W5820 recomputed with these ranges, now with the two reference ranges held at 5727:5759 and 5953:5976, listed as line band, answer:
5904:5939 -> 0.01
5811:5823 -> -0.07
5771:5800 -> -0.04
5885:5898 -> -0.01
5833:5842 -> 0.02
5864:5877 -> -0.11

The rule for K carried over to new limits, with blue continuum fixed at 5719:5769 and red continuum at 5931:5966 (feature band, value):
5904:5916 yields 0.4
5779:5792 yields -0.3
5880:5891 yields 0.0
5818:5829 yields -0.4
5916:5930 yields 0.1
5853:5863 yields 0.9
